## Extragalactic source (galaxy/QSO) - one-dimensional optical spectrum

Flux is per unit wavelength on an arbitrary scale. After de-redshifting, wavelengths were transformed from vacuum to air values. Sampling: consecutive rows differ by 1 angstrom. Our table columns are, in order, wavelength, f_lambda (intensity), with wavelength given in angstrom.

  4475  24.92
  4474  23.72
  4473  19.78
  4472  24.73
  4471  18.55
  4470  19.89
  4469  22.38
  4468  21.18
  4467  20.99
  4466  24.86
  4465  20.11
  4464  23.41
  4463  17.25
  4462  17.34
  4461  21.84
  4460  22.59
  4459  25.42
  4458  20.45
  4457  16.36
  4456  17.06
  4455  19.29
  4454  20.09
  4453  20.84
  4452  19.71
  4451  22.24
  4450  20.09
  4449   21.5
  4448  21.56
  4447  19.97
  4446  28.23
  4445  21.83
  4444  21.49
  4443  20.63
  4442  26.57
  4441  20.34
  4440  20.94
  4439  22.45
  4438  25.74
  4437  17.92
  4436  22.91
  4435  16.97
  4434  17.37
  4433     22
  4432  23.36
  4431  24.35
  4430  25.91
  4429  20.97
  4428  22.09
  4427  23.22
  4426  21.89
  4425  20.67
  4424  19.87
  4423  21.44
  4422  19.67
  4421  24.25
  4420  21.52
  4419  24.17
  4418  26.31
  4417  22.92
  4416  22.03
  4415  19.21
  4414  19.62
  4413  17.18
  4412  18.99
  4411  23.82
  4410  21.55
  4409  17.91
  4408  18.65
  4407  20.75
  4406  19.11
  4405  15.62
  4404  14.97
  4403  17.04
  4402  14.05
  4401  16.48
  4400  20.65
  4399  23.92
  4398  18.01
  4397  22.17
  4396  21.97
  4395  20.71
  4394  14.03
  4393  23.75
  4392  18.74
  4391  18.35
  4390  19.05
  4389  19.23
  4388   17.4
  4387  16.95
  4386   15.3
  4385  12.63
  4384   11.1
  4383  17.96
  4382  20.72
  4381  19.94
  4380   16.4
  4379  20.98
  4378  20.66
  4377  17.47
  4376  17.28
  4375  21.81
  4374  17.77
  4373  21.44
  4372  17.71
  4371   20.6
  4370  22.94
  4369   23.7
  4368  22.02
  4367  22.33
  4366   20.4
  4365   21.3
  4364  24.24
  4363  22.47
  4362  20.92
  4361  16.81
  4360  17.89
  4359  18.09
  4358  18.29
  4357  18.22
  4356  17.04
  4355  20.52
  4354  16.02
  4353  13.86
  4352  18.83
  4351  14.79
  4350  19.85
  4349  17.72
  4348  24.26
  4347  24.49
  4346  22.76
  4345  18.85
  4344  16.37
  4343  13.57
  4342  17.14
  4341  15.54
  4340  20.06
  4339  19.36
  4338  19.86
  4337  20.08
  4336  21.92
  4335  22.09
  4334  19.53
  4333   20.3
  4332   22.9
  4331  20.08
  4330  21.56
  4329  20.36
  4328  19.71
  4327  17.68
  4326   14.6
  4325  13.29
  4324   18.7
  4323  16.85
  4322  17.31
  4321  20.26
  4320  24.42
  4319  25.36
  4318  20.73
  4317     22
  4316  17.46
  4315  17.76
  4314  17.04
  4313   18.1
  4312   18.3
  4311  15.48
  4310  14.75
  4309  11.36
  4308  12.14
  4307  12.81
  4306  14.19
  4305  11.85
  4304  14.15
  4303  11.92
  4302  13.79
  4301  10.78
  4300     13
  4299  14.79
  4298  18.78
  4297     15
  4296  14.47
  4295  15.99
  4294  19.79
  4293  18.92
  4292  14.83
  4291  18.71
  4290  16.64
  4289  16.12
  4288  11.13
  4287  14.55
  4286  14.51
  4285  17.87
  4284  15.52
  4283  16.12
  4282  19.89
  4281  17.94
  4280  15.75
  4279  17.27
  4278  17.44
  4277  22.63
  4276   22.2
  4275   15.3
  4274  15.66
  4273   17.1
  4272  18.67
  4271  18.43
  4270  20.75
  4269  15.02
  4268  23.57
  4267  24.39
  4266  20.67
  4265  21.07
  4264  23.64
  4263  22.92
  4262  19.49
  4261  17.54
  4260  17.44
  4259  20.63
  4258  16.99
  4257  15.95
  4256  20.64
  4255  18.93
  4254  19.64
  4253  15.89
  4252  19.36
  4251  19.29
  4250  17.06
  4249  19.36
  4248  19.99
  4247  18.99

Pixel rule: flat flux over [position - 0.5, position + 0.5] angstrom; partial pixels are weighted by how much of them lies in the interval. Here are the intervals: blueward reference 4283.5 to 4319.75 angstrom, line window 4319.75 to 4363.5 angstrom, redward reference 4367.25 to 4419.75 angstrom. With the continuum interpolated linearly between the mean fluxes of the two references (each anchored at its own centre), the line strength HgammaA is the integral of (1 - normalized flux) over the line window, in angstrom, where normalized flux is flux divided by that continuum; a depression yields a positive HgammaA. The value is -3.95 angstrom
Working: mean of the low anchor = 15.9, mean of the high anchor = 19.3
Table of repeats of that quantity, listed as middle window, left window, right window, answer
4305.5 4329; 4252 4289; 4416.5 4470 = 2.20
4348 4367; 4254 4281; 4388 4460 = 1.04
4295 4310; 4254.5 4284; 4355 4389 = 4.28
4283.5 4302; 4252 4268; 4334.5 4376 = 3.90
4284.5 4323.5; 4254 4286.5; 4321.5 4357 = 5.29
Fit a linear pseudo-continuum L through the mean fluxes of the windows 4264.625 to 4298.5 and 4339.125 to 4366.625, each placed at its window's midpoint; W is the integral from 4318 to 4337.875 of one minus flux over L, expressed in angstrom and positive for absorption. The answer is -1.5 angstrom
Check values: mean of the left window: 17.7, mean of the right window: 18.9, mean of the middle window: 19.9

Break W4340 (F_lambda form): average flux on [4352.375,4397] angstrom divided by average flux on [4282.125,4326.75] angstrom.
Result 1.17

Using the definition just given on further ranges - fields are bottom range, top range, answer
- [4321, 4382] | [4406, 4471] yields 1.10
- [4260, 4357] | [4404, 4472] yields 1.18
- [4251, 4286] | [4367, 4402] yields 1.01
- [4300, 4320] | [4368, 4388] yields 1.17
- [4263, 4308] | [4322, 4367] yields 1.13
